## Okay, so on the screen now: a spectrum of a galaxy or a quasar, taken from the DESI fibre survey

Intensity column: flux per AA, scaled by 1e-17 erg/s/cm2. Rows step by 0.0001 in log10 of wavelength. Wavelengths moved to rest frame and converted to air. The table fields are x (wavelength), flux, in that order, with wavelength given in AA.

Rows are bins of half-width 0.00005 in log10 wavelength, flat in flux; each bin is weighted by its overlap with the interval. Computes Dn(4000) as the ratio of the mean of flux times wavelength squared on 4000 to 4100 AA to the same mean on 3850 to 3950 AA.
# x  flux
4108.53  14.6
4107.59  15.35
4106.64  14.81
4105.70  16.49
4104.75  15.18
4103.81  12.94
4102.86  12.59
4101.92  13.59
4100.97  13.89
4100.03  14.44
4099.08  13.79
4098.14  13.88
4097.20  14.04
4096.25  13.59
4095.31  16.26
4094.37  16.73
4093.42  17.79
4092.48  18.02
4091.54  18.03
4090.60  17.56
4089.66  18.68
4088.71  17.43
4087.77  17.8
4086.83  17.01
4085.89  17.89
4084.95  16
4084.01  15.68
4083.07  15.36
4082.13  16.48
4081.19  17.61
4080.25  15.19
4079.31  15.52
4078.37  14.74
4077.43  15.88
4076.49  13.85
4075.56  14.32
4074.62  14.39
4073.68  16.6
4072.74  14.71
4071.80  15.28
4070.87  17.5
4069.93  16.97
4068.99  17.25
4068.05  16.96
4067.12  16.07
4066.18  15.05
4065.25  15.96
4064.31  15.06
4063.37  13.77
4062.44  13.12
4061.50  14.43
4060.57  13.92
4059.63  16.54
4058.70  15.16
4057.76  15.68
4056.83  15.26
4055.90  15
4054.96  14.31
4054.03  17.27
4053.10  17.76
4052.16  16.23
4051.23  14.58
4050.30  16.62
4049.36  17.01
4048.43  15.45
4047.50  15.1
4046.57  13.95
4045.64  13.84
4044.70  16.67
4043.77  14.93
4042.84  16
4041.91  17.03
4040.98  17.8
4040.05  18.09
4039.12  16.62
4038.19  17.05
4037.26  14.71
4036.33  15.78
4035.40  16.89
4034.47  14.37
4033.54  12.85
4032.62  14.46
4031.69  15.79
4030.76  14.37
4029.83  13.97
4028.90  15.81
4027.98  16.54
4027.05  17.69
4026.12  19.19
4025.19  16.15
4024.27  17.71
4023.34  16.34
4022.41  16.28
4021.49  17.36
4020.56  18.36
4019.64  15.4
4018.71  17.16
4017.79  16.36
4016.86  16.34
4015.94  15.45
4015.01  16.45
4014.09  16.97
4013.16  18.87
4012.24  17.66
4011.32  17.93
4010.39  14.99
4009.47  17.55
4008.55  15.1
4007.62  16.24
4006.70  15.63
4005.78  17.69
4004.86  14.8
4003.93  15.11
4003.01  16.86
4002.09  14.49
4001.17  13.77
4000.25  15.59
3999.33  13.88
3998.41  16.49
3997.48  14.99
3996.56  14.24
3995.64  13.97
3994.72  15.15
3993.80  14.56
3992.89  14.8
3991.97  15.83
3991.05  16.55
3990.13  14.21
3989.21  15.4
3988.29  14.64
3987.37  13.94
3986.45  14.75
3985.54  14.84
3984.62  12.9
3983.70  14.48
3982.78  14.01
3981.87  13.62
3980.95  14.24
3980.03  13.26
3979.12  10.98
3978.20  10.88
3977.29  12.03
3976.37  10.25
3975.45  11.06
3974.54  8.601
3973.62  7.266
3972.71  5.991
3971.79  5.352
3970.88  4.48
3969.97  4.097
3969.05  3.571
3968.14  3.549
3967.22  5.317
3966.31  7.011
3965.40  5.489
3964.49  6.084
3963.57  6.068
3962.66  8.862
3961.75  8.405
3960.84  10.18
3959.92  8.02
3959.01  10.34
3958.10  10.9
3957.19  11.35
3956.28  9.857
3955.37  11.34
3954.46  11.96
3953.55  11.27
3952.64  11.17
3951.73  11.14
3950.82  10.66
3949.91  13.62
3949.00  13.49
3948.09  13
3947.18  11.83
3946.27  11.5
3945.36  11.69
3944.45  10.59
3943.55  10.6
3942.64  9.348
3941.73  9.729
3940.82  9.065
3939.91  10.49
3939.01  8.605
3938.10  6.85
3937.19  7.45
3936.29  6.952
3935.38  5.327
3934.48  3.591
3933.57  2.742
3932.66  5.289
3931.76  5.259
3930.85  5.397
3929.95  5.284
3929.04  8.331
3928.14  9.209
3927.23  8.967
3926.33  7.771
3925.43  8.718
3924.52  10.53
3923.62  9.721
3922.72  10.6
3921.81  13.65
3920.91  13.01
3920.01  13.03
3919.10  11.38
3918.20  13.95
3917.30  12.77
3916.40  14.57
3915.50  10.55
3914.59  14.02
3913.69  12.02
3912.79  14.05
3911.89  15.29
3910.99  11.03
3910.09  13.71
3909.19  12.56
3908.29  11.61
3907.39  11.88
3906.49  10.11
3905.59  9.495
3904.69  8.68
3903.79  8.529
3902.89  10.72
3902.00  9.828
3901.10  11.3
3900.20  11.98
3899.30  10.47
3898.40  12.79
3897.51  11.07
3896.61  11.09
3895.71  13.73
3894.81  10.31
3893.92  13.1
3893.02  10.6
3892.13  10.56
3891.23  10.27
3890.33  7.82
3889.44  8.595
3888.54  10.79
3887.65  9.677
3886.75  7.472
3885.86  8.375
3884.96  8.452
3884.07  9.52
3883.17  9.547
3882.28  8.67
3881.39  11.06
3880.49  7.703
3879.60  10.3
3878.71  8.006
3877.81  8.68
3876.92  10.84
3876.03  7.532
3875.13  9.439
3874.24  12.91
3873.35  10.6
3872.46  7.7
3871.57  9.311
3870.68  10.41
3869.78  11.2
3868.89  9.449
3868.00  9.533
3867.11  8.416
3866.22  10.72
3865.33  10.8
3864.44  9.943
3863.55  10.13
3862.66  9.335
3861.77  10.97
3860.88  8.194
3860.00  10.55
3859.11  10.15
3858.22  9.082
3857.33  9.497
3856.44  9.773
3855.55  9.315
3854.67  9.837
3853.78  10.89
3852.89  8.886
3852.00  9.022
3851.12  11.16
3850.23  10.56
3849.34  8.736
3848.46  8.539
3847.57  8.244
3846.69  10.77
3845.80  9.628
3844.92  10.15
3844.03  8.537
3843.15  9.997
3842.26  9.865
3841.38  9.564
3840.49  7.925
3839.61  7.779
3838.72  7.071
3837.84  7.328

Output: 1.7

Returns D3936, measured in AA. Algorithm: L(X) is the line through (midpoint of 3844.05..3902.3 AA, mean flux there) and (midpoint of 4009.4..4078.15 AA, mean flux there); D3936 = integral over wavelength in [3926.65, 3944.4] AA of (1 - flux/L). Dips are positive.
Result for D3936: 6.97 AA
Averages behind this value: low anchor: 9.9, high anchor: 15.9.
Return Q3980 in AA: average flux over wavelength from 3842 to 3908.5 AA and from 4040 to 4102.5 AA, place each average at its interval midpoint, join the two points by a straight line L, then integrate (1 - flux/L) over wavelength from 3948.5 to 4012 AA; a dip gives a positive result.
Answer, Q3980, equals 5.4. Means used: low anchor 9.91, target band 12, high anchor 15.8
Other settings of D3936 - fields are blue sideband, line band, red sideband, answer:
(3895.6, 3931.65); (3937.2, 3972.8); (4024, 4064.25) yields 9.62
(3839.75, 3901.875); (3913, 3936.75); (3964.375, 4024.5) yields 4.14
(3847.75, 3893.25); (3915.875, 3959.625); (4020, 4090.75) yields 7.45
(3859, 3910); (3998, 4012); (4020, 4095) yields -1.51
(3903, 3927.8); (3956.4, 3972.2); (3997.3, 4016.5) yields 7.75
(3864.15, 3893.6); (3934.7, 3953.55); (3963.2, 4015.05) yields 2.21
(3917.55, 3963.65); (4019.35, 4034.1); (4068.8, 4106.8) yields -3.30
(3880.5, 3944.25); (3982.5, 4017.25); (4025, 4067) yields -4.48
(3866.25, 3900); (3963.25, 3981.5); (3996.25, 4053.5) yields 7.95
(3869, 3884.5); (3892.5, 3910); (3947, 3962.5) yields -1.82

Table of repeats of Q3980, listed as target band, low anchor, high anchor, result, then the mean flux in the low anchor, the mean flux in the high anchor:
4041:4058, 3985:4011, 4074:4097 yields 0.1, 15.2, 16.3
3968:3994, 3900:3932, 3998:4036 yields 5.3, 10.8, 16.1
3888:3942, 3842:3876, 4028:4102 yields 5.8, 9.77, 15.7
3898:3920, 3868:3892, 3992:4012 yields -2.0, 9.41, 15.5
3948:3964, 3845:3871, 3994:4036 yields 3.5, 9.79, 16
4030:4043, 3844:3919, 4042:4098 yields -0.8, 10.4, 15.9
